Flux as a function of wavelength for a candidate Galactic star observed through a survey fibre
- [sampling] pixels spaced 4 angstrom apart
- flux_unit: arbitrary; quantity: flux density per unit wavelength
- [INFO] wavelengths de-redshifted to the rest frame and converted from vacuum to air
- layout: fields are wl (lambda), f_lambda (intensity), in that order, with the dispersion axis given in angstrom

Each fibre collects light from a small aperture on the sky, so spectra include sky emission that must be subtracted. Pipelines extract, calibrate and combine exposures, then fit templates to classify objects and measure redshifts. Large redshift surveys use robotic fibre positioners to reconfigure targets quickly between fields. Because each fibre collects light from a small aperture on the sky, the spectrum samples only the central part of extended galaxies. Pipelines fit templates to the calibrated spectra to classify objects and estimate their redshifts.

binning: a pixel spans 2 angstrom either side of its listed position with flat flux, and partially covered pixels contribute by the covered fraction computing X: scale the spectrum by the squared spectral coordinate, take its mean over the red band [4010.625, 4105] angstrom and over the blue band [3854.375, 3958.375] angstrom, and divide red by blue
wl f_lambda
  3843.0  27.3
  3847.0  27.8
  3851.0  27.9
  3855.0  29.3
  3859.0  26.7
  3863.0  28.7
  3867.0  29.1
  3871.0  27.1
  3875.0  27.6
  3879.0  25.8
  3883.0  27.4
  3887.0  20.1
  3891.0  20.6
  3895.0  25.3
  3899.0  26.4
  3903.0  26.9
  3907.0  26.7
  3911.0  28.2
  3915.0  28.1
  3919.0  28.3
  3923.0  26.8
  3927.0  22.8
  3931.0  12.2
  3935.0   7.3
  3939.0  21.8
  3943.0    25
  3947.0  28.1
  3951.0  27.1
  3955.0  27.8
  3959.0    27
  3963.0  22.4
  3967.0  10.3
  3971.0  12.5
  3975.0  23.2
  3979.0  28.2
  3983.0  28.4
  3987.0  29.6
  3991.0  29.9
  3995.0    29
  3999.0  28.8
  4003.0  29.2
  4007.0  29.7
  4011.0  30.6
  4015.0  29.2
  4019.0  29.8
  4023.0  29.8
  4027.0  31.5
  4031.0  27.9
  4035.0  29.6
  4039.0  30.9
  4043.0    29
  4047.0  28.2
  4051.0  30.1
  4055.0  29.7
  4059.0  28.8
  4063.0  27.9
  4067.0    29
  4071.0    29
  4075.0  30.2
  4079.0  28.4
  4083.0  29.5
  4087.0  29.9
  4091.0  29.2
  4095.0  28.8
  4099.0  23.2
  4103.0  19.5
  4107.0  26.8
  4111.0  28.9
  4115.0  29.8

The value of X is 1.24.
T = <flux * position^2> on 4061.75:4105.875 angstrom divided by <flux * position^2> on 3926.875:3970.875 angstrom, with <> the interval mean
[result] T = 1.4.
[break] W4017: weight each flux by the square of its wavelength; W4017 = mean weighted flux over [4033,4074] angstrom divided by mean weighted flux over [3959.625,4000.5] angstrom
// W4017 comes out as 1.25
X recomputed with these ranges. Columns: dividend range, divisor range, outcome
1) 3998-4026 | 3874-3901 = 1.28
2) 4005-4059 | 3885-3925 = 1.23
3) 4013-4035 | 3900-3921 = 1.14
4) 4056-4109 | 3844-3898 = 1.17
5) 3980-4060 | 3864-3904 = 1.23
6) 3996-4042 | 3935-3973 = 1.42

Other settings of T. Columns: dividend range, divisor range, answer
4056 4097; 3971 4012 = 1.09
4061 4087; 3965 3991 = 1.35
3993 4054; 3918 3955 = 1.38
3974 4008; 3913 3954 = 1.29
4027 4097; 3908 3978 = 1.38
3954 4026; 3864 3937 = 1.14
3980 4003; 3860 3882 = 1.12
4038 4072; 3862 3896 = 1.24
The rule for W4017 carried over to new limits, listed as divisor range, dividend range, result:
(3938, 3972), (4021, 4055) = 1.36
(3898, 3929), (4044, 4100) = 1.16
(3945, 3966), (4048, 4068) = 1.19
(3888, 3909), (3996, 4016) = 1.25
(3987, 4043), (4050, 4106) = 0.97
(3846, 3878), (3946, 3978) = 0.84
